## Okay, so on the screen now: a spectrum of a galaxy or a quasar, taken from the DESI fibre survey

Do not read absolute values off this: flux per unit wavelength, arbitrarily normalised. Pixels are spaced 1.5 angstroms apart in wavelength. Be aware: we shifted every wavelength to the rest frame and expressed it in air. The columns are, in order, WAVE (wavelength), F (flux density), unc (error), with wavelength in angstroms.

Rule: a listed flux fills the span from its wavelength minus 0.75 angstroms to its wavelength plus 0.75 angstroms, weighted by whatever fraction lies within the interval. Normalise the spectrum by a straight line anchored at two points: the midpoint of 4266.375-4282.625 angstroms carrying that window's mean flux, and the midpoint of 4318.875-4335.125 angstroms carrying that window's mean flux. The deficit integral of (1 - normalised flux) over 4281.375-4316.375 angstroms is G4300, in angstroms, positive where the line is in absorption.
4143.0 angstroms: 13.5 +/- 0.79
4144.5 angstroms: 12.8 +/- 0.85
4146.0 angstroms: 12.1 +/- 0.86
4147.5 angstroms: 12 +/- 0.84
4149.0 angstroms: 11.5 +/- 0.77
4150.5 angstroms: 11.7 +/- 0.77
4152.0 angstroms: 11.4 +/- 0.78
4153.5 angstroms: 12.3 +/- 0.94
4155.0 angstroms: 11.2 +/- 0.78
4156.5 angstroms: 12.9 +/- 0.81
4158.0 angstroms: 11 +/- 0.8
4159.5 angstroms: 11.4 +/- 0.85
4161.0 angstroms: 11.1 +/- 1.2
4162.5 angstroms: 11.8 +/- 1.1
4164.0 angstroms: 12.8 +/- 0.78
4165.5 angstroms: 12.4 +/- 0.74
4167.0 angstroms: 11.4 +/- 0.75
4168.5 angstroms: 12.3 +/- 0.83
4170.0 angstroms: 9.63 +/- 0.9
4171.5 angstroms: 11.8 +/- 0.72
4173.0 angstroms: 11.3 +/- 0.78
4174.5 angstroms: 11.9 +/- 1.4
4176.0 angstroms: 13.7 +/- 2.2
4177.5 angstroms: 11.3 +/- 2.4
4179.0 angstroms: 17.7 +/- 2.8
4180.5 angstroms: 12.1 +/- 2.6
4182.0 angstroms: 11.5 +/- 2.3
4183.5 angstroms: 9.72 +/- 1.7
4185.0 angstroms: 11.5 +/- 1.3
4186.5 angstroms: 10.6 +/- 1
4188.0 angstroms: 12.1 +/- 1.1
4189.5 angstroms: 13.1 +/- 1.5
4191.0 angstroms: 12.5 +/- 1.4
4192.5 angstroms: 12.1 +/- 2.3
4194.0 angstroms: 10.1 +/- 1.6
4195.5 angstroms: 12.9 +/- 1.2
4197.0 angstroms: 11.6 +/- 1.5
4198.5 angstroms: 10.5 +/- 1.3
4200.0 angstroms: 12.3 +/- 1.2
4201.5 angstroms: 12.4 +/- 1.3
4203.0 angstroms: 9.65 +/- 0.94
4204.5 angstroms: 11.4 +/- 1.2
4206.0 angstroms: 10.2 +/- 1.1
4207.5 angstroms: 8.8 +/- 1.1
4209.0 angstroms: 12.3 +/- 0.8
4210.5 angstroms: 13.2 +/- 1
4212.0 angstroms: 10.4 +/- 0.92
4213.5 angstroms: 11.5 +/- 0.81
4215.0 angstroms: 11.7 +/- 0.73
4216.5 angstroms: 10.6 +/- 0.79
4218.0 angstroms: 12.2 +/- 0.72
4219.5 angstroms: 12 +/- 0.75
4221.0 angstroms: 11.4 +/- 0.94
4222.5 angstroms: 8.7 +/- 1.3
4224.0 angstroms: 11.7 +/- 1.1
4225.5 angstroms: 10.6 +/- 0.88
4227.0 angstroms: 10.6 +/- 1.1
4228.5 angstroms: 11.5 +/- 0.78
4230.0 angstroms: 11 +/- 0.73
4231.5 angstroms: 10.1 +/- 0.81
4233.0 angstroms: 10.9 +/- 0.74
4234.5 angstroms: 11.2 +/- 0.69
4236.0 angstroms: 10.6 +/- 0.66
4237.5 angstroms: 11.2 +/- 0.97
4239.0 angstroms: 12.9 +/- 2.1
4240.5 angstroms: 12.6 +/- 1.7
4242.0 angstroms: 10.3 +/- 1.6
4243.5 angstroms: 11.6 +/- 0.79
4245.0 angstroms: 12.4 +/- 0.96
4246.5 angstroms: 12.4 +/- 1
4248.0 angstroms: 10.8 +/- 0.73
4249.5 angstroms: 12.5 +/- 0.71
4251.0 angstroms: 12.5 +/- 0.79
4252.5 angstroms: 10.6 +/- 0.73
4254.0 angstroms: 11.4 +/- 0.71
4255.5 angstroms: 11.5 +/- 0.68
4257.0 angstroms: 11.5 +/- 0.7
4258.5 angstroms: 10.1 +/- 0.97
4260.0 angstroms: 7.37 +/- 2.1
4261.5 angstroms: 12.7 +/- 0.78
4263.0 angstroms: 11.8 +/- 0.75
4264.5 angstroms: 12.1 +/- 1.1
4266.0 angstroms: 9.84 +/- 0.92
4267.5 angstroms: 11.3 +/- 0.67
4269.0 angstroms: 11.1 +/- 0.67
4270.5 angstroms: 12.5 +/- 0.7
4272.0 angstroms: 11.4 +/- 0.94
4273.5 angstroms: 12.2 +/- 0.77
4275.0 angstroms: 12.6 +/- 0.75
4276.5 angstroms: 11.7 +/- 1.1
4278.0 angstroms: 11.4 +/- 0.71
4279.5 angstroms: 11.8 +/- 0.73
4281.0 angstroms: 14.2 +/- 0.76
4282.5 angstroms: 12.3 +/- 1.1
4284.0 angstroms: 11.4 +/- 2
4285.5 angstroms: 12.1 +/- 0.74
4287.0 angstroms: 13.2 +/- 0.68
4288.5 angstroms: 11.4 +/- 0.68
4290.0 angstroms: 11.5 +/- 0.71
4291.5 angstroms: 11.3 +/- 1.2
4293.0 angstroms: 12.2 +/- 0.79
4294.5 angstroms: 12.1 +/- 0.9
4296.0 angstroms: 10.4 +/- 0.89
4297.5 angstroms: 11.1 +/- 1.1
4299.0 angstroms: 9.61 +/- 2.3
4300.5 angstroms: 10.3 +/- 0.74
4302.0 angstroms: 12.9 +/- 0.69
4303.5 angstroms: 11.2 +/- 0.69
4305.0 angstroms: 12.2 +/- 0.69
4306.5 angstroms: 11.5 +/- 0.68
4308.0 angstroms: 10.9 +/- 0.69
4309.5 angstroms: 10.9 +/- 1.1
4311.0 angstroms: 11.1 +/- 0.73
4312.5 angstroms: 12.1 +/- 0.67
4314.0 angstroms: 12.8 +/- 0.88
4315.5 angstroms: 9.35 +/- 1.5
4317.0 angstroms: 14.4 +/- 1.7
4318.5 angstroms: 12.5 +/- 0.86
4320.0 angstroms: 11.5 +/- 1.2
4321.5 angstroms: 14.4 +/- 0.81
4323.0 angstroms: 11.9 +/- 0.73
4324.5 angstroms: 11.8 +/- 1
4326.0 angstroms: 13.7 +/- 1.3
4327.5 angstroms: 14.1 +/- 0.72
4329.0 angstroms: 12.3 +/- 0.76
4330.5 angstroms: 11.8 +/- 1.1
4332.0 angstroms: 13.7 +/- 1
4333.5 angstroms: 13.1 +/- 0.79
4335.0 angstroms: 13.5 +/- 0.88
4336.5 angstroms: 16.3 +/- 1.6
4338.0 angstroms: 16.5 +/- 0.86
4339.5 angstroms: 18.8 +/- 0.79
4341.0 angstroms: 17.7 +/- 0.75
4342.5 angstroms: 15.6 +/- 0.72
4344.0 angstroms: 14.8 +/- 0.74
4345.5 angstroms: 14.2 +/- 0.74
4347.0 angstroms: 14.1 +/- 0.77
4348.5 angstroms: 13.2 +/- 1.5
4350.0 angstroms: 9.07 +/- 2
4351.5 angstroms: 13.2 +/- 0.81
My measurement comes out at 2.46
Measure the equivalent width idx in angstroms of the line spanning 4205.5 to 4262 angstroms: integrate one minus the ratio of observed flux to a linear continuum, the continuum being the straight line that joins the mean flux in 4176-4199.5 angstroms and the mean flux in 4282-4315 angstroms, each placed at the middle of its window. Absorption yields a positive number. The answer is 2.97 angstroms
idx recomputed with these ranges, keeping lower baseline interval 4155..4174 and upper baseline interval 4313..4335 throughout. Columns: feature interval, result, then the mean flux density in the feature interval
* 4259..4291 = 1.7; 11.7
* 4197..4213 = 1.0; 11.1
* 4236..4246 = 0.3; 11.8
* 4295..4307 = 1.3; 11.2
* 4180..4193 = 0.1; 11.7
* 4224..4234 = 1.0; 10.9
